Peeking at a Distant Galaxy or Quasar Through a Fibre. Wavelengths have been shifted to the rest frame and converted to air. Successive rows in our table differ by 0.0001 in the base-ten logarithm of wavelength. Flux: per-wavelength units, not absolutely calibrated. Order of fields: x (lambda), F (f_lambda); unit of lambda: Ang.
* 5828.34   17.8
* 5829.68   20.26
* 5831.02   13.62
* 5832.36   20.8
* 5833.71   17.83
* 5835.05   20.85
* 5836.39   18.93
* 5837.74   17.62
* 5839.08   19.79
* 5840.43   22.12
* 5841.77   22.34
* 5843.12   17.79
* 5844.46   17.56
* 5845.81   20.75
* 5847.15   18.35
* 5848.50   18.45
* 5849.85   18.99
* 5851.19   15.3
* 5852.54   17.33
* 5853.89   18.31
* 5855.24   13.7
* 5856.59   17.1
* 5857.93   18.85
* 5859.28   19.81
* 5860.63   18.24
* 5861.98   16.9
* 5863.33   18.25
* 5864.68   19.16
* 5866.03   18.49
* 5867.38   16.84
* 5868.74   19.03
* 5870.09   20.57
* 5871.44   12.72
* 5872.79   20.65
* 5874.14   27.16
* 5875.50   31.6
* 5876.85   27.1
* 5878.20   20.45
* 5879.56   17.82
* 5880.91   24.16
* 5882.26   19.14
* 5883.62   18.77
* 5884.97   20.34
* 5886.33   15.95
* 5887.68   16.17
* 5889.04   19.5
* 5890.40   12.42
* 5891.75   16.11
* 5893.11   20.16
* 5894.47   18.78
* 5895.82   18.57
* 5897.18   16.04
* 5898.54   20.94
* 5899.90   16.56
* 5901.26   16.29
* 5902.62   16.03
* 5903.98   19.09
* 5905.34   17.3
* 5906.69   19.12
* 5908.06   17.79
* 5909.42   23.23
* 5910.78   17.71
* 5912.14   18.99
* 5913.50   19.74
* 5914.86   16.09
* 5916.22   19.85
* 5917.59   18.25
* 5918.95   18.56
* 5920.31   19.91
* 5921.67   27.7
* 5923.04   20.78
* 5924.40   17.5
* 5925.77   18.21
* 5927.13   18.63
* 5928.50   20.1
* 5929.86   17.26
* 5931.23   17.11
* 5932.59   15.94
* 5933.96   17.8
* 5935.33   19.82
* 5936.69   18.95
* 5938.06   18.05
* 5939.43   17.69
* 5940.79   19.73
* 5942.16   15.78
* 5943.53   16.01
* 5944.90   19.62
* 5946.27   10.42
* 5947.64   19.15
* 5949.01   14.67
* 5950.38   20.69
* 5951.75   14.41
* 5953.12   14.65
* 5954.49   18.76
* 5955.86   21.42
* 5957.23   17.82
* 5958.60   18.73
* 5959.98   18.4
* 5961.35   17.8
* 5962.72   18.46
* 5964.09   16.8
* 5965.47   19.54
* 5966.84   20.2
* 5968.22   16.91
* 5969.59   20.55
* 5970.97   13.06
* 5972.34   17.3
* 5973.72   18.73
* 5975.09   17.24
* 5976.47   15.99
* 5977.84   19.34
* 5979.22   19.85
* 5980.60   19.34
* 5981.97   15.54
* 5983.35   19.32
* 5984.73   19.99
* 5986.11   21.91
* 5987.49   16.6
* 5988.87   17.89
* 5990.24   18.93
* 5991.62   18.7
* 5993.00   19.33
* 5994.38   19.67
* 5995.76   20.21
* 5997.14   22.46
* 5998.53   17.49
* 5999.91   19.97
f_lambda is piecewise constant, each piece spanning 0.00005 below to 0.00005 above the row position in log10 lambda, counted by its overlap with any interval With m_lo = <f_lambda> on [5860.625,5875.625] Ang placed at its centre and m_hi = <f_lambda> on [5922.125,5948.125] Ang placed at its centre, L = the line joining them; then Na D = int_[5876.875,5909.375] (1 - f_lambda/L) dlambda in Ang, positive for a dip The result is 0.9 Ang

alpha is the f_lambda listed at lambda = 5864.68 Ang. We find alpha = 19.16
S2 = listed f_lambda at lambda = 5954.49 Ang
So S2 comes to 18.76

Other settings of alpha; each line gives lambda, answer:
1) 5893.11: 20.16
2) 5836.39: 18.93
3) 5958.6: 18.73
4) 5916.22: 19.85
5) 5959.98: 18.4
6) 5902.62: 16.03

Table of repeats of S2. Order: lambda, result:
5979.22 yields 19.85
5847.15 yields 18.35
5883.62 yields 18.77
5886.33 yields 15.95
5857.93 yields 18.85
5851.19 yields 15.3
